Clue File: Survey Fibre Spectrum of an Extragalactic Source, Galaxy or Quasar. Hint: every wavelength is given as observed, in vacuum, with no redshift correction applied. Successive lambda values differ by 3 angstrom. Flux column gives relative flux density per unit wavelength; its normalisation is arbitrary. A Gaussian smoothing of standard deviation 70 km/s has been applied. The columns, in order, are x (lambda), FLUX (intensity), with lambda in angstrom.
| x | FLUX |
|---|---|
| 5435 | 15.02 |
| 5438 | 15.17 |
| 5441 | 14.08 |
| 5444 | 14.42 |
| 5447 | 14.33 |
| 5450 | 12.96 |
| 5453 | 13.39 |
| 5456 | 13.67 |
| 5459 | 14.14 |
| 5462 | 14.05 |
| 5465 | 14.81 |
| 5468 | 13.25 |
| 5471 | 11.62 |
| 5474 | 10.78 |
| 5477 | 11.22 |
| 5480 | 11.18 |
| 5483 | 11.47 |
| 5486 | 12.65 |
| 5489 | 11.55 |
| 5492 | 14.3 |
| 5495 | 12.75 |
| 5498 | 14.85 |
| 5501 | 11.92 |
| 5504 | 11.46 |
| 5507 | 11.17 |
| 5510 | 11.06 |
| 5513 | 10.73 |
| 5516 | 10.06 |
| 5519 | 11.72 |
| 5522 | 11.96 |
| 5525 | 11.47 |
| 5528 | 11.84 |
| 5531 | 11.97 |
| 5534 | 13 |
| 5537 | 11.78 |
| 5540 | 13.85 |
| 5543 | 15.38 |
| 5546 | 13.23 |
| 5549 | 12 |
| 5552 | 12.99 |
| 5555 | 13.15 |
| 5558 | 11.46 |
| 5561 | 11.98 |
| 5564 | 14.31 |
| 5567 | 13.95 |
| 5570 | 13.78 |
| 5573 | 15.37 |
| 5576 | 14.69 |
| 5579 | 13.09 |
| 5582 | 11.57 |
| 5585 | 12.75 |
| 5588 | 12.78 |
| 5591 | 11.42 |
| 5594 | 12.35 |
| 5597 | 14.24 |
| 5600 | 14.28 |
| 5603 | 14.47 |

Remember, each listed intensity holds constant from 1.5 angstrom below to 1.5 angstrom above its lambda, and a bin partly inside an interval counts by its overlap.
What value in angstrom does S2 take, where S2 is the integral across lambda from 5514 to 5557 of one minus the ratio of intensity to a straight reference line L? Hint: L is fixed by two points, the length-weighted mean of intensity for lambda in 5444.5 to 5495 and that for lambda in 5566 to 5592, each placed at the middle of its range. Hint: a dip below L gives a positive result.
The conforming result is 2.3 angstrom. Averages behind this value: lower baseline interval 12.9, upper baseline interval 13.3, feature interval 12.4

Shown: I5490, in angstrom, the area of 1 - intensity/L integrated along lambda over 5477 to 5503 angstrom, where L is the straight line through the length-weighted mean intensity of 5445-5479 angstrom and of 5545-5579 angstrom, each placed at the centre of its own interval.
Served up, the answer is 1.4 angstrom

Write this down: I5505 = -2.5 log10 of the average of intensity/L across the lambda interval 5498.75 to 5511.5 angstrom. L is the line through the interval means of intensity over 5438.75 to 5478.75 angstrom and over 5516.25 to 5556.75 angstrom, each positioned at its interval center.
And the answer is 0.11 mag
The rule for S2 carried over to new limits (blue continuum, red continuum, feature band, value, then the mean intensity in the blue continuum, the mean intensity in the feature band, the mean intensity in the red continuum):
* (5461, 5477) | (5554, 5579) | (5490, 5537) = 3.9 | 12.7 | 12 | 13.6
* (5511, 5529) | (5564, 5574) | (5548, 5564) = 1.2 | 11.3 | 12.5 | 14.3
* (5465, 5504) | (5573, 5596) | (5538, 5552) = -0.9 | 12.4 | 13.5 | 12.9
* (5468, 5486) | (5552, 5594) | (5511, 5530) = 1.4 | 11.5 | 11.3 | 13.1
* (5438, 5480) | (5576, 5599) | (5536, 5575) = -1.4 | 13.3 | 13.4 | 12.8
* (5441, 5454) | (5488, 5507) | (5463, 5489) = 2.1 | 13.8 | 12.1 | 12.7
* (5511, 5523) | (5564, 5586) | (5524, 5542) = -1.0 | 11.1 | 12.4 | 13.7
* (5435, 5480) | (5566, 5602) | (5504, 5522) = 3.1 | 13.4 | 11.1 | 13.4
